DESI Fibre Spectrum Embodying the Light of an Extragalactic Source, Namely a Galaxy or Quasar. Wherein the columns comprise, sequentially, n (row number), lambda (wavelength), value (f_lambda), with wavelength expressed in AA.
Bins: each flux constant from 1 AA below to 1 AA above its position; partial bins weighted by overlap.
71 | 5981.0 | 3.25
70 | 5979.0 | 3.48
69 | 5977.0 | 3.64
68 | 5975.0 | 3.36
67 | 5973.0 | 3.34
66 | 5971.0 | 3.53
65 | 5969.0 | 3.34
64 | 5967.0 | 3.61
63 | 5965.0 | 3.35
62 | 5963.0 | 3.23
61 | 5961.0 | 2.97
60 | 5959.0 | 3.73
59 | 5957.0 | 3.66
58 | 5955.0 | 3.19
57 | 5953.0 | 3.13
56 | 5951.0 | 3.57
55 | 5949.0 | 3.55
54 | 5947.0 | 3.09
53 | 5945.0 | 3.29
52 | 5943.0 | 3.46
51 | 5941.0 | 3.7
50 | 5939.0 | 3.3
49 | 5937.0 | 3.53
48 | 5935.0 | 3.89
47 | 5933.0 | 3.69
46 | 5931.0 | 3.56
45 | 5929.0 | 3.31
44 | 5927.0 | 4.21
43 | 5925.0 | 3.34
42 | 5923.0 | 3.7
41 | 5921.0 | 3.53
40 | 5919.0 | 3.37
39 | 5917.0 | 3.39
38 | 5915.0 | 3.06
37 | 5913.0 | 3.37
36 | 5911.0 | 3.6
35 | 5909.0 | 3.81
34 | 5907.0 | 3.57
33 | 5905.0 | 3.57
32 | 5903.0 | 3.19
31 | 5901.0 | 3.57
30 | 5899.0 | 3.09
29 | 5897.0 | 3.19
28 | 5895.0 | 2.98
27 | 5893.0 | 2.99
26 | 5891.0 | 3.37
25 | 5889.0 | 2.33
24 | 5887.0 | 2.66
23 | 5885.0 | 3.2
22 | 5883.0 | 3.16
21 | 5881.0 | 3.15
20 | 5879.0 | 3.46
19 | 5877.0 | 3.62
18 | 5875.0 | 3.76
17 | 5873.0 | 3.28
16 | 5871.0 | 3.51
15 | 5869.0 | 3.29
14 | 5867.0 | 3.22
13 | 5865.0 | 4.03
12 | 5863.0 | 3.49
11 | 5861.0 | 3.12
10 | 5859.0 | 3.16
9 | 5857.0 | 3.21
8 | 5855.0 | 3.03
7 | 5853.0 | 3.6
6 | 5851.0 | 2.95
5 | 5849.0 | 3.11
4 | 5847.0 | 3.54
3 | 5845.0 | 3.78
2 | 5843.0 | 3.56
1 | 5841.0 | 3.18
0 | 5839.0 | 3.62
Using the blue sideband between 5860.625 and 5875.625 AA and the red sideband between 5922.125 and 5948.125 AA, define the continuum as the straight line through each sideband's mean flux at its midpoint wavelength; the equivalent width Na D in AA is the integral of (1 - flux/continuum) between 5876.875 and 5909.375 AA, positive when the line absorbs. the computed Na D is 2.7 AA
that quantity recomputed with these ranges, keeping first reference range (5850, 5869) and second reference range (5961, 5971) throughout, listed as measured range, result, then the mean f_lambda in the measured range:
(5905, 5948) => -2.25 AA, 3.51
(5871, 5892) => 0.67 AA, 3.21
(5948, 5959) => -0.32 AA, 3.45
